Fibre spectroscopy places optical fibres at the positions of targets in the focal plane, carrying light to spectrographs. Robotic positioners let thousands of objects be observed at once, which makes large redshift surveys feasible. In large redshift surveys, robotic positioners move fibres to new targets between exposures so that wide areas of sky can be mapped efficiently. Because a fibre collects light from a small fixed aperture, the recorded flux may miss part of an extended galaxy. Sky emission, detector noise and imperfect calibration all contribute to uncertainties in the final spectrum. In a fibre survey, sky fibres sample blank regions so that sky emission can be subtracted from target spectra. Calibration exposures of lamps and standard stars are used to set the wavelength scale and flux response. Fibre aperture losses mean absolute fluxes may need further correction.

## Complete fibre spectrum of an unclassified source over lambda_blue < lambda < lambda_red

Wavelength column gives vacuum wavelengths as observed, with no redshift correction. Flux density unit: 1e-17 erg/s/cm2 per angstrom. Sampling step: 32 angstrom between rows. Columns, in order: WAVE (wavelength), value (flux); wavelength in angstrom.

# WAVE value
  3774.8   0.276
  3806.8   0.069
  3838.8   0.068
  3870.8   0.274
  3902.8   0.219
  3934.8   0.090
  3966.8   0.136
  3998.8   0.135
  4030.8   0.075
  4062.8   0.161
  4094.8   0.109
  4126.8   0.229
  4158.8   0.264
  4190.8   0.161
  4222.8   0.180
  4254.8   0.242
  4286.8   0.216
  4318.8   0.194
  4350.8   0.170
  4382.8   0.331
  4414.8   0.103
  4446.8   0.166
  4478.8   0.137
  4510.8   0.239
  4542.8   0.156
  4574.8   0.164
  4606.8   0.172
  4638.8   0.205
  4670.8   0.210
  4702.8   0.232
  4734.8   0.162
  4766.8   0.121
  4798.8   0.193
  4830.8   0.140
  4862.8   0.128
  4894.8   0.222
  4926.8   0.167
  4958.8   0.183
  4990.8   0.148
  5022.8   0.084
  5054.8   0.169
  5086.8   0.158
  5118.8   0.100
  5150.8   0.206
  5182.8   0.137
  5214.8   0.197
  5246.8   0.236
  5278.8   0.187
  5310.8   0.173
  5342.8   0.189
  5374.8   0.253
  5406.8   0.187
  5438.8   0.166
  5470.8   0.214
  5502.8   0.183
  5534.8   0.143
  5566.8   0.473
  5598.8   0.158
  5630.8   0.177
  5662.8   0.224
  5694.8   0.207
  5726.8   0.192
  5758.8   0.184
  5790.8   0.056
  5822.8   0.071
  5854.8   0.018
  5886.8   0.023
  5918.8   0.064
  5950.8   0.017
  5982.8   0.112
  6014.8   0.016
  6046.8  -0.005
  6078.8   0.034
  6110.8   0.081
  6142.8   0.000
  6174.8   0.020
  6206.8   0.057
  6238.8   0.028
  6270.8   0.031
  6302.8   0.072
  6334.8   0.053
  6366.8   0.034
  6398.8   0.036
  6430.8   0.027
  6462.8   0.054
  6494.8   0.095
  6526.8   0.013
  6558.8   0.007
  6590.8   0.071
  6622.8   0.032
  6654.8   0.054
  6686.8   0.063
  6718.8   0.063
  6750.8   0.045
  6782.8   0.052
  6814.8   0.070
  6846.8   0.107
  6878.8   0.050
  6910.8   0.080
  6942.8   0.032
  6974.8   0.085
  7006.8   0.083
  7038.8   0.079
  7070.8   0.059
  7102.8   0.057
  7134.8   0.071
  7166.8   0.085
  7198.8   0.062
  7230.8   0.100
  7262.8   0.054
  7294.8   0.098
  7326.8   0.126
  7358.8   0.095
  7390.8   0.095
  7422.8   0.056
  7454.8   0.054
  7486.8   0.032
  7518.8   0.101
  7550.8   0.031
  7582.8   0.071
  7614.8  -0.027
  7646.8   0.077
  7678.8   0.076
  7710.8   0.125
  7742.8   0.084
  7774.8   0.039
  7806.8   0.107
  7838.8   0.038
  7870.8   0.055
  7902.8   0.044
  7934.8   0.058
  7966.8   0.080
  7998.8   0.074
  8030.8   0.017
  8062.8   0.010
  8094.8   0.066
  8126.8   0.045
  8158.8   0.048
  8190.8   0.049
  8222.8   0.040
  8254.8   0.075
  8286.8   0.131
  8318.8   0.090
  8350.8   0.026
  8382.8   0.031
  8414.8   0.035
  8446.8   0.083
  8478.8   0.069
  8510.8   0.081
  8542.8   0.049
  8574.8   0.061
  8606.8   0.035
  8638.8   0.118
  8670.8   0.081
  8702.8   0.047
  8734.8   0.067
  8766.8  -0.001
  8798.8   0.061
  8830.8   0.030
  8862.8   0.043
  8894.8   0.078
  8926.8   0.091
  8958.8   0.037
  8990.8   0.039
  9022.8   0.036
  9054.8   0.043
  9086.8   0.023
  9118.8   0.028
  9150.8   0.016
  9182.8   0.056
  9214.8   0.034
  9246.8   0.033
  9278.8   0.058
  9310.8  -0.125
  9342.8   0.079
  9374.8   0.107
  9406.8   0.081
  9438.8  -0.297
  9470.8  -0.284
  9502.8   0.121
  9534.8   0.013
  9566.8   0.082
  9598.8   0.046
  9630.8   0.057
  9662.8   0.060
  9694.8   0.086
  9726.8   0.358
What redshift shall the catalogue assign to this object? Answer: 1.606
